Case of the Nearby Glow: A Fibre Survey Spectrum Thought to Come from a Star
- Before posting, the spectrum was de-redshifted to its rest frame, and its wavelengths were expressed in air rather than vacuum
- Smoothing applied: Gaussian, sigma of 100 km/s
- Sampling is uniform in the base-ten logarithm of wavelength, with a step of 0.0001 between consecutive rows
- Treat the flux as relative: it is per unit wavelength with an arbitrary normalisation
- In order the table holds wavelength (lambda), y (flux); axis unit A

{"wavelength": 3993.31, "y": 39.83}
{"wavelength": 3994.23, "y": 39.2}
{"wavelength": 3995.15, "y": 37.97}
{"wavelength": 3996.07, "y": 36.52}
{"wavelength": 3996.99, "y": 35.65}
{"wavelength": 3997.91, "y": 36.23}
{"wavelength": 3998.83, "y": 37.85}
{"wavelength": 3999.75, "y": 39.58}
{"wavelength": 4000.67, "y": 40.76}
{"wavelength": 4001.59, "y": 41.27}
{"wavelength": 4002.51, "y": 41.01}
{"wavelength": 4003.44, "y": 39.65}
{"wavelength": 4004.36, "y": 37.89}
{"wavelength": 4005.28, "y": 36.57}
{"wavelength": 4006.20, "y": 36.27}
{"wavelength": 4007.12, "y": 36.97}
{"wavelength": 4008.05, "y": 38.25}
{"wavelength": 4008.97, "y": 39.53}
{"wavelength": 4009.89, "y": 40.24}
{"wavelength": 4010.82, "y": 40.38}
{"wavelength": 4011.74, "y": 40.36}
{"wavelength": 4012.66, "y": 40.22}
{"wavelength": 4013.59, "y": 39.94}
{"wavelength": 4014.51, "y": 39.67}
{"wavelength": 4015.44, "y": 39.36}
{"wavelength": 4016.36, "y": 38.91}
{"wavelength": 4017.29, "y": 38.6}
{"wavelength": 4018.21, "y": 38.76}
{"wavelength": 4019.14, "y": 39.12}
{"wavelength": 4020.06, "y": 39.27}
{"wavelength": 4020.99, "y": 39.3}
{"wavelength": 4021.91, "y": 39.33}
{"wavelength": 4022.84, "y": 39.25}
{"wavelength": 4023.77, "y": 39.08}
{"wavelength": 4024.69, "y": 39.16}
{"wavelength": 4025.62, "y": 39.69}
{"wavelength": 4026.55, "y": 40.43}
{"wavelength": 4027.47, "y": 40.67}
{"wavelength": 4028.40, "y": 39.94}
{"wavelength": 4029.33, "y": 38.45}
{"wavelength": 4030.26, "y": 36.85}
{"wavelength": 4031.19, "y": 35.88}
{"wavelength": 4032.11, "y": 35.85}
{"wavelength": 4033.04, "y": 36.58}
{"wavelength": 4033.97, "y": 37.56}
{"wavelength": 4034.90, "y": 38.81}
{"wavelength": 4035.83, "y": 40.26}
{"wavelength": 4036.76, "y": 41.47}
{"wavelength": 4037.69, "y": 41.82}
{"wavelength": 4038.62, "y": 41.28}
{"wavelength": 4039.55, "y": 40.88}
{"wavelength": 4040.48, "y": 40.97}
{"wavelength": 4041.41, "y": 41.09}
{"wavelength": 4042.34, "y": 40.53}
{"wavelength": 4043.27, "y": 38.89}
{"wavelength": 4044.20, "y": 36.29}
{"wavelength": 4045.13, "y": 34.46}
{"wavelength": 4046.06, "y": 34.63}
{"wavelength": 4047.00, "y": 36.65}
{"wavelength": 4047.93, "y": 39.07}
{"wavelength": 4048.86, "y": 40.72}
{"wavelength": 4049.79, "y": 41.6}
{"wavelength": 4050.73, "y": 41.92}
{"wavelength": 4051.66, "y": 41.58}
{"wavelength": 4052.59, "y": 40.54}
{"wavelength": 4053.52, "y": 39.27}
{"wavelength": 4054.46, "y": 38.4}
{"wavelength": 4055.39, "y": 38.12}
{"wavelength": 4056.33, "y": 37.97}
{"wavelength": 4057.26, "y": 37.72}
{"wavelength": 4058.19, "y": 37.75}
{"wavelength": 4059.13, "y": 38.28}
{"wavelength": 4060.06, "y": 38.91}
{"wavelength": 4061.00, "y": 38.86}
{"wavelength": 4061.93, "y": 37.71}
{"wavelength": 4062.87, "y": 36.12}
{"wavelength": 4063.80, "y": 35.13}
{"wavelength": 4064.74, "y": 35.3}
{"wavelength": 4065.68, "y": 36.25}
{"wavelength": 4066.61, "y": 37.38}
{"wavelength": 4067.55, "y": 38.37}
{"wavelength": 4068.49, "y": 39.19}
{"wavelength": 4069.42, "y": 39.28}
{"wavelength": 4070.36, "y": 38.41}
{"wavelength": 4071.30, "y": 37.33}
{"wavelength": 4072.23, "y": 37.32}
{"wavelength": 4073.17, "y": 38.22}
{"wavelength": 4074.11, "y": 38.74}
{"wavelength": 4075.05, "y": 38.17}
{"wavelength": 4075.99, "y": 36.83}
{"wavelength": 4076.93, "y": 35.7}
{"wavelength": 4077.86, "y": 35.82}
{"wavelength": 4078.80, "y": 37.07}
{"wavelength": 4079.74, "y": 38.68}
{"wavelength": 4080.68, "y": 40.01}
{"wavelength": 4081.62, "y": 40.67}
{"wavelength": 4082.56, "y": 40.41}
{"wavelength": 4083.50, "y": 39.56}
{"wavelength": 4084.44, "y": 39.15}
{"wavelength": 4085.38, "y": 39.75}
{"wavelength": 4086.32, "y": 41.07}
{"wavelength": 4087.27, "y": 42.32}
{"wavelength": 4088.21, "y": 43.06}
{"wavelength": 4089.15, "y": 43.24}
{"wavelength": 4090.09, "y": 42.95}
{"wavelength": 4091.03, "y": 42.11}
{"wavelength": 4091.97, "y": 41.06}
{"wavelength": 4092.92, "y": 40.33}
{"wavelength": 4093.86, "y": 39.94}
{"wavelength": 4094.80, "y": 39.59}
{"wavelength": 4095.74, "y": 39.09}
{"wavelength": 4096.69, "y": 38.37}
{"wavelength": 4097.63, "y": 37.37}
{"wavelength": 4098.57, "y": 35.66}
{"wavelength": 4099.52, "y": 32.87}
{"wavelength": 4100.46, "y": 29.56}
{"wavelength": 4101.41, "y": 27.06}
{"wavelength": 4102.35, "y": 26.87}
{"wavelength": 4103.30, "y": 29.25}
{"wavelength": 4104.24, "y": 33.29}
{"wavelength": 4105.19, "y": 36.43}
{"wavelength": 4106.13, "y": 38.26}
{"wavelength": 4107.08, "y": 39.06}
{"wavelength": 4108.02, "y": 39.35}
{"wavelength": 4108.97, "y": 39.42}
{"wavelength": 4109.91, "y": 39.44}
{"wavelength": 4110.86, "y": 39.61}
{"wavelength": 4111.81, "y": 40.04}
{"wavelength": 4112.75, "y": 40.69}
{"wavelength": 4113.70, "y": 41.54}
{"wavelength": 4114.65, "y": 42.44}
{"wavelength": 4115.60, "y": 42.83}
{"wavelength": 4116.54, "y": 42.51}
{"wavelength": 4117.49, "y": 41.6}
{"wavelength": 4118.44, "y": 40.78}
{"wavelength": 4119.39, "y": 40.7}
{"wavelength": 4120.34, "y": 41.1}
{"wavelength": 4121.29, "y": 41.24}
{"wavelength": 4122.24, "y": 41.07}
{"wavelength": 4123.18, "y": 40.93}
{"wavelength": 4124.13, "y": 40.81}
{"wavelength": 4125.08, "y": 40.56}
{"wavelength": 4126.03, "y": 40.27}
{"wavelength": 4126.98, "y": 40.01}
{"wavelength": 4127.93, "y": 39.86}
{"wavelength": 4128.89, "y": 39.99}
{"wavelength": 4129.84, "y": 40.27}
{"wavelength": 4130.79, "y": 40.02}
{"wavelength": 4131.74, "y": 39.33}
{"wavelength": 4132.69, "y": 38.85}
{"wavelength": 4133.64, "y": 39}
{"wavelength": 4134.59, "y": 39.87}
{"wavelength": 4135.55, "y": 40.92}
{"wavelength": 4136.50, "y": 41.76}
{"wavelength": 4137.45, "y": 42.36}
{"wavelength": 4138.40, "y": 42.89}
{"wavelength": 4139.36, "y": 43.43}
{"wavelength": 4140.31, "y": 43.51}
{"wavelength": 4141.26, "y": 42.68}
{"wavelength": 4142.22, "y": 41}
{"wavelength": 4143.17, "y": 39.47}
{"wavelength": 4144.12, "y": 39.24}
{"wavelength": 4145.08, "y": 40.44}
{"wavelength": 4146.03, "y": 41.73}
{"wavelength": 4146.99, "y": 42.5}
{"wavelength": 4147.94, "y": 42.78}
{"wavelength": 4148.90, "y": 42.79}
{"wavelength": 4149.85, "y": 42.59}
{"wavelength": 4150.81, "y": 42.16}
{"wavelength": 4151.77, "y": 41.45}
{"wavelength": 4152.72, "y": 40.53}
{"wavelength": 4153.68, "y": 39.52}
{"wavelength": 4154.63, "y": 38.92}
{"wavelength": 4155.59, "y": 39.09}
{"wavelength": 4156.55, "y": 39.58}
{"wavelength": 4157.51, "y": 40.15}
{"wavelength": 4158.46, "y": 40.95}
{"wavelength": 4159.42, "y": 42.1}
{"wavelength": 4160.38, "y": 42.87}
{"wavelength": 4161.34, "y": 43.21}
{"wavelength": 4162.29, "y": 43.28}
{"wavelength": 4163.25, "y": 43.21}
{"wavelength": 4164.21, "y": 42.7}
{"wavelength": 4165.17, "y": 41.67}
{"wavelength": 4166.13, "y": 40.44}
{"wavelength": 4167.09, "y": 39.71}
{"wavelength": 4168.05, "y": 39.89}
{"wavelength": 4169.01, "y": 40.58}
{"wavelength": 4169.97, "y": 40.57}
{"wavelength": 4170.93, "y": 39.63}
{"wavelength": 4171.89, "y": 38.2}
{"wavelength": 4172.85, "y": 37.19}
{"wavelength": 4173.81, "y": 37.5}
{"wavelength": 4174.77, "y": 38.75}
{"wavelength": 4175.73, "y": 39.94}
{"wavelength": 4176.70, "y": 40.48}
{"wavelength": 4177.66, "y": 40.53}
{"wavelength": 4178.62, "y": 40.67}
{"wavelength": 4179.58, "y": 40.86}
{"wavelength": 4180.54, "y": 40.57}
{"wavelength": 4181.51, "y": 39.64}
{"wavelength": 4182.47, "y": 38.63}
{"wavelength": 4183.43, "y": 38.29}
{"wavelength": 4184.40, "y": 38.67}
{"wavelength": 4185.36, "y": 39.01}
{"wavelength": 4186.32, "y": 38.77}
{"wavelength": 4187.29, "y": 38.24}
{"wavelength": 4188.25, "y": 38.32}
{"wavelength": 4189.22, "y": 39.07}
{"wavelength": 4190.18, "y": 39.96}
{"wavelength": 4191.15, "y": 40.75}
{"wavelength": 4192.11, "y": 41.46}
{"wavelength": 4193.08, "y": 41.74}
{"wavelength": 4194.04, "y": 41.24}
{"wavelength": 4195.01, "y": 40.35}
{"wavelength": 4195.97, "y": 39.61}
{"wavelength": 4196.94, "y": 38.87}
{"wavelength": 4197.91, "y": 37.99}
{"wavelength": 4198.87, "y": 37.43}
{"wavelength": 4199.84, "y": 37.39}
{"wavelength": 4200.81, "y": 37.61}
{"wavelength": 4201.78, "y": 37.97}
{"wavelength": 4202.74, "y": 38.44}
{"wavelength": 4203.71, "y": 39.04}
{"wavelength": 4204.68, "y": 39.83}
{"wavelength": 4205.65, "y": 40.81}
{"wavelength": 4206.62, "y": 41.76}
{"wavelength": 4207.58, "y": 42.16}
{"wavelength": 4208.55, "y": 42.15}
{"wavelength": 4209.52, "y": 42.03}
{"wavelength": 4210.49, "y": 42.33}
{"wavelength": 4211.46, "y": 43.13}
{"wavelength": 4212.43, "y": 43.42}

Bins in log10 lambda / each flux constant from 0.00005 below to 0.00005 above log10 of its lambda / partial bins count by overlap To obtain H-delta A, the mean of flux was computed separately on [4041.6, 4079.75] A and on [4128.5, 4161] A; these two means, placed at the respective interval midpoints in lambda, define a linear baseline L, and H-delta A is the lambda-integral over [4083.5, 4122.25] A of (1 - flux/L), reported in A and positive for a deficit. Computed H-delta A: 0.72 A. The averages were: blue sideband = 38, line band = 38.8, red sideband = 41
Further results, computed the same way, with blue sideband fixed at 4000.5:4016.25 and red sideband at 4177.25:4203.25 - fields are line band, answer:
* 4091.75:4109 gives 1.6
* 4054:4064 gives 0.4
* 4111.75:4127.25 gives -0.7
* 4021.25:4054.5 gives 0.1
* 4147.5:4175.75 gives -1.0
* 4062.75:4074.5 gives 0.5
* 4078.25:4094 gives -0.5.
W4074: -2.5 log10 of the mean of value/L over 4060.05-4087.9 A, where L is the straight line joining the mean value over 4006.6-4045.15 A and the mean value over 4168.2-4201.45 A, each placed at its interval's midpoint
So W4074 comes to 0.03 mag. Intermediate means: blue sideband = 39.2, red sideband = 39.4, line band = 38.3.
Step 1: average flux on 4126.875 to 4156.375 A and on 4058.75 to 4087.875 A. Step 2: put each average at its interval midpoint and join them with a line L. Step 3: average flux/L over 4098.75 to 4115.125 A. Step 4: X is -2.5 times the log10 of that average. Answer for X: 0.10 mag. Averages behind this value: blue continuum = 38.3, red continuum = 40.9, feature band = 36.2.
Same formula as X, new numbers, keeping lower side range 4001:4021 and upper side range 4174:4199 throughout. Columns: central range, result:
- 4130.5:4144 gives -0.04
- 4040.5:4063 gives 0.02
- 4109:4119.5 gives -0.04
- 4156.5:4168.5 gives -0.05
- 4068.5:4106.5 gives 0.04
